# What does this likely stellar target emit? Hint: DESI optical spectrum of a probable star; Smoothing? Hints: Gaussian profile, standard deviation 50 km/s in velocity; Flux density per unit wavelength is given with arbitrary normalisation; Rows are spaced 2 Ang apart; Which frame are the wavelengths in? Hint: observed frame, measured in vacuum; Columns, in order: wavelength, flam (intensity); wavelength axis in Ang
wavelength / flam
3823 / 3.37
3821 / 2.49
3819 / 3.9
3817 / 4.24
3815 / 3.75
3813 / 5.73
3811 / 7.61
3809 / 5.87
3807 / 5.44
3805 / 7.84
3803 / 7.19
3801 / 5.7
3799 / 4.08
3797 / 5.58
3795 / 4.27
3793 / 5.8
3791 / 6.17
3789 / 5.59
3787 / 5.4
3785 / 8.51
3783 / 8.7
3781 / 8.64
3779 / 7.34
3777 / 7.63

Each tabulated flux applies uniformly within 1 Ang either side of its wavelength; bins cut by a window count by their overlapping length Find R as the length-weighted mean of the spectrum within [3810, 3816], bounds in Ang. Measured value 5.7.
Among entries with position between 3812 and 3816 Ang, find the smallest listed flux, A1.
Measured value 3.75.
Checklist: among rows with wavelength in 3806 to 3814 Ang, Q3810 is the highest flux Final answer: 7.61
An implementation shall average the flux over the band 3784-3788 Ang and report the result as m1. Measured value 6.96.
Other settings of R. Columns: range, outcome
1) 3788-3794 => 5.85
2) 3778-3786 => 8.3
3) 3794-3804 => 5.36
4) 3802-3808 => 6.82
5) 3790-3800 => 5.18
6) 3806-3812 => 6.31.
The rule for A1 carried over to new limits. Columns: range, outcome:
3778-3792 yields 5.4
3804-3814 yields 5.44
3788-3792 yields 5.59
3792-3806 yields 4.08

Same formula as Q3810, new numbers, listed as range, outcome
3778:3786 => 8.7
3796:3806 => 7.84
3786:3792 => 6.17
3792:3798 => 5.8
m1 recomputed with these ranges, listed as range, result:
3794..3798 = 4.92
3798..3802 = 4.89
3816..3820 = 4.07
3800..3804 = 6.45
